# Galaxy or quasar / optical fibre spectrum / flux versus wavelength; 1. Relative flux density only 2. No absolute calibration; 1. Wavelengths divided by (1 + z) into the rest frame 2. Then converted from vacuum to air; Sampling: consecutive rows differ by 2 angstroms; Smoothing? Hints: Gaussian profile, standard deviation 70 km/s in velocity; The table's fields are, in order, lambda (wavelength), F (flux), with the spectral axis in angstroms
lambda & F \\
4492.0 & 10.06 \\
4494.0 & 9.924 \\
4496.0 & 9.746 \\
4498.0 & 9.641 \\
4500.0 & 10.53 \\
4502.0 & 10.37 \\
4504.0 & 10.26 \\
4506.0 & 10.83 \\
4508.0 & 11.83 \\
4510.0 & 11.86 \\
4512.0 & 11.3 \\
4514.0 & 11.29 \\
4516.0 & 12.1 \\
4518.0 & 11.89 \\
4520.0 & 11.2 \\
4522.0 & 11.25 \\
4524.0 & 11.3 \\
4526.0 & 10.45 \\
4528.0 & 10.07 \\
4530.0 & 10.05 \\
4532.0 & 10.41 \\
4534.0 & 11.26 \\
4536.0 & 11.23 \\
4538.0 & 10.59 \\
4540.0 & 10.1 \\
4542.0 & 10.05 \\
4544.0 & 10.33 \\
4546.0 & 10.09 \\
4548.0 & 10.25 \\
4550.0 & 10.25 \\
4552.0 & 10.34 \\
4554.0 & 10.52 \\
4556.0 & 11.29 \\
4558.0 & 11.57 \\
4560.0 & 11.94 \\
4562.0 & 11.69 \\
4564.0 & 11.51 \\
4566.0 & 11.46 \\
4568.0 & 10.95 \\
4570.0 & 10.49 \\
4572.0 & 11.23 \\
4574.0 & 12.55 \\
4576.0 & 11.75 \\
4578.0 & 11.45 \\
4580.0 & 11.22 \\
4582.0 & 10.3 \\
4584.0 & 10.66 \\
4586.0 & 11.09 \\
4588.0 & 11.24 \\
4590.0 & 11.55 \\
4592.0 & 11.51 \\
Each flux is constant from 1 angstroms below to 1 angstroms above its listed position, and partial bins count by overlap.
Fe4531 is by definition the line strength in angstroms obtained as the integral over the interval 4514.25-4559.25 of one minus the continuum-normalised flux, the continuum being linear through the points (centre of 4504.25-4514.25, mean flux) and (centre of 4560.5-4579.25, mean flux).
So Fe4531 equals 2.5 angstroms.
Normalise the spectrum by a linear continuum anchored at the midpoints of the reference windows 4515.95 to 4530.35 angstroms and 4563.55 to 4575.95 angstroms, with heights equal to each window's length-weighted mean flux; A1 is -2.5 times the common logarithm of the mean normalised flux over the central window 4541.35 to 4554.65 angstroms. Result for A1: 0.096 mag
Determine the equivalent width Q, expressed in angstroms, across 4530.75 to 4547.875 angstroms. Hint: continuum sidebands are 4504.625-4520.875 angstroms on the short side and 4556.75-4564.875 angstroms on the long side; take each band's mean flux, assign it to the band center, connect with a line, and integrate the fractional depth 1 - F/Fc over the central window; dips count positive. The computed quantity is 1.6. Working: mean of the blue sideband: 11.5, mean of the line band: 10.5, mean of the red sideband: 11.7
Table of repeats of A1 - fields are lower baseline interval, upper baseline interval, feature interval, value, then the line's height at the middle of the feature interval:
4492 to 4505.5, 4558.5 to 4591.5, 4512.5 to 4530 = -0.07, 10.5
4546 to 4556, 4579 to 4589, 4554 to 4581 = -0.08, 10.7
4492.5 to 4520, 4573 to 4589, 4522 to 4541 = 0.04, 11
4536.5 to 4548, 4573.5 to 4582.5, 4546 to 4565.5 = -0.03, 10.7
